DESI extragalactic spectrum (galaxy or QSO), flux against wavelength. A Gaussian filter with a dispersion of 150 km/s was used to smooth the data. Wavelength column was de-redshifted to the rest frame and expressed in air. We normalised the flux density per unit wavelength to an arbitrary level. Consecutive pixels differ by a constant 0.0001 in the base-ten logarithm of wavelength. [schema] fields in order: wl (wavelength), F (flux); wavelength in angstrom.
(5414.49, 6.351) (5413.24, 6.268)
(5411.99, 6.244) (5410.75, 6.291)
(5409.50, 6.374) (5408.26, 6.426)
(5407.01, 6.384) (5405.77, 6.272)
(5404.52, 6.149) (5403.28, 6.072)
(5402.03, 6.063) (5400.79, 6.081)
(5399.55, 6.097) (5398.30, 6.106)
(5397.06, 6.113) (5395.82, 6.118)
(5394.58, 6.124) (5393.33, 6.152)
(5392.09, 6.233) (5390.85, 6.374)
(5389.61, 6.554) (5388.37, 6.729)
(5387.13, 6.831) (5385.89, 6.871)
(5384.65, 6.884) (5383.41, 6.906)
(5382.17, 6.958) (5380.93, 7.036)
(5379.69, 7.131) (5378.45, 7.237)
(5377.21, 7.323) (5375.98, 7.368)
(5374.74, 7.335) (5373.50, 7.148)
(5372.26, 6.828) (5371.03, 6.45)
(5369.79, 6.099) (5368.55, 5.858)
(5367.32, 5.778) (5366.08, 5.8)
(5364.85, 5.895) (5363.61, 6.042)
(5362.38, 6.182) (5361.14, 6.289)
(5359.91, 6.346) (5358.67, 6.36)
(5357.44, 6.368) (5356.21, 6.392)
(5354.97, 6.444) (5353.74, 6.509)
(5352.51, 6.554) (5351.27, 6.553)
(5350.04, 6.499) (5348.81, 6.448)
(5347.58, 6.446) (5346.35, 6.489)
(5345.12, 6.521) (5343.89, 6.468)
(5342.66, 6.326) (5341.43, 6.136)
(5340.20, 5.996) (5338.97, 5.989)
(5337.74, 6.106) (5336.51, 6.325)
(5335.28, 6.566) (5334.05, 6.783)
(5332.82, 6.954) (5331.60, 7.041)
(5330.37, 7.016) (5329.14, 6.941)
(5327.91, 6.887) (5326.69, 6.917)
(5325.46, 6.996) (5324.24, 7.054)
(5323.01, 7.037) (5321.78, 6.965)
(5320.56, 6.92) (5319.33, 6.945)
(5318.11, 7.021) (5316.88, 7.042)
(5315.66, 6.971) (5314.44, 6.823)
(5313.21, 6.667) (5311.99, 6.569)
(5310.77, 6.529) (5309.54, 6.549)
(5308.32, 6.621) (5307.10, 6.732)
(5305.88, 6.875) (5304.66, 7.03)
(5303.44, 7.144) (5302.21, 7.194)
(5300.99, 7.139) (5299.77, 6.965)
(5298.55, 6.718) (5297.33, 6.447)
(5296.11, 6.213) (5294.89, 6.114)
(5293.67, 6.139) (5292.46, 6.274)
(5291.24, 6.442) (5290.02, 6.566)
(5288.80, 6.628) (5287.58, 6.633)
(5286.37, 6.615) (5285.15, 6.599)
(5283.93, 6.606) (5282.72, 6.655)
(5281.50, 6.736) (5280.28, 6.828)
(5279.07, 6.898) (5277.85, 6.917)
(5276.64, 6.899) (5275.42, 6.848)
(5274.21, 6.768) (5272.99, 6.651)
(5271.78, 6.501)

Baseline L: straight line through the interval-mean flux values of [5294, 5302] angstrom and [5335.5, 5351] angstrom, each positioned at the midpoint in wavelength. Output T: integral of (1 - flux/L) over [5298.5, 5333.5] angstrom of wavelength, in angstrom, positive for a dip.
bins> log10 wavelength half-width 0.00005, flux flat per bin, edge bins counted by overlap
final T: -2.21 angstrom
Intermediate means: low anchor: 6.61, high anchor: 6.33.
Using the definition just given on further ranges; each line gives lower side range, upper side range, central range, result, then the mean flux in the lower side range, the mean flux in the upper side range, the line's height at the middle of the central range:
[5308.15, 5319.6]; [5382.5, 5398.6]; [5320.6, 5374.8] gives 1.2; 6.78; 6.48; 6.64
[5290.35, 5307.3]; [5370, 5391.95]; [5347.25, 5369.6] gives 1.9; 6.67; 6.91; 6.84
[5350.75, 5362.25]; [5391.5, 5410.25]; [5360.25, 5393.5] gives -1.6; 6.41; 6.18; 6.3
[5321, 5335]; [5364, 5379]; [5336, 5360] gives 1.5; 6.95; 6.58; 6.78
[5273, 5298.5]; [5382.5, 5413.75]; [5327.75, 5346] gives -0.1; 6.59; 6.35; 6.49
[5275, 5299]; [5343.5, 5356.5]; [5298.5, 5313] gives -0.6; 6.59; 6.49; 6.56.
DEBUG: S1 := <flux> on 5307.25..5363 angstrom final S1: 6.61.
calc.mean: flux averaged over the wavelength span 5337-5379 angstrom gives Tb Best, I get 6.43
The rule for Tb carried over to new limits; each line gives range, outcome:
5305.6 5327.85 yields 6.85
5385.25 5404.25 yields 6.3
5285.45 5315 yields 6.65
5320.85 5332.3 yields 6.98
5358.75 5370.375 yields 6.05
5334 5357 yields 6.39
